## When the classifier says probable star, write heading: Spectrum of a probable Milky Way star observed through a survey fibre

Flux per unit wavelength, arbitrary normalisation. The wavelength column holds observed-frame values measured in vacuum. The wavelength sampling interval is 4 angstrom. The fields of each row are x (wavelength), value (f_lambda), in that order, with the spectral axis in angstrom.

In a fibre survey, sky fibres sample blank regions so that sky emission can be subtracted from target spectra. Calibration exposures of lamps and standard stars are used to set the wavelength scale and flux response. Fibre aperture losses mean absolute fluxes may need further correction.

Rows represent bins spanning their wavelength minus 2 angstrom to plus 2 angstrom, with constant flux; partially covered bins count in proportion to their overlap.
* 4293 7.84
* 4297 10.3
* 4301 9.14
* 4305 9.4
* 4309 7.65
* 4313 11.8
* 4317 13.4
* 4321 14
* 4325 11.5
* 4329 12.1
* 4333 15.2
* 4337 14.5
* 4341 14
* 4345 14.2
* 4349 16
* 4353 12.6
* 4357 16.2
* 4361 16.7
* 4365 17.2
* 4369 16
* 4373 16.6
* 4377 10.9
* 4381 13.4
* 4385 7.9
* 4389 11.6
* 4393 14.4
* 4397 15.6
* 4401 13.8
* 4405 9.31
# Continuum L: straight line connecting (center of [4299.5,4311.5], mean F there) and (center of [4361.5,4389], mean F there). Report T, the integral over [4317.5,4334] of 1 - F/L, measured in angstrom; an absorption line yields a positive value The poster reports -4.6 angstrom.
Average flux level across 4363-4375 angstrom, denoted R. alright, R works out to 16.6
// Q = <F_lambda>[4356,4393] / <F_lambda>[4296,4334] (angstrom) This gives 1.2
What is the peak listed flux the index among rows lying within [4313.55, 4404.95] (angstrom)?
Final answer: 17.2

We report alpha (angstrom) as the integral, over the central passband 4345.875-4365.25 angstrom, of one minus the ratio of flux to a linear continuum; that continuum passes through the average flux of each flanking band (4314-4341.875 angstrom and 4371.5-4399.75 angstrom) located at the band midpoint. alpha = -3.5 angstrom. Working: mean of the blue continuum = 13.4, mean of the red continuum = 12.9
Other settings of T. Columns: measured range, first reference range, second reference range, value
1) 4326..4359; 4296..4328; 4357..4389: -4.6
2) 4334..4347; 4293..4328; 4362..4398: -2.4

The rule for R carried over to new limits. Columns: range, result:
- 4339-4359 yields 14.6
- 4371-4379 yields 13.8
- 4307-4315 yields 9.73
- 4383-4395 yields 11.3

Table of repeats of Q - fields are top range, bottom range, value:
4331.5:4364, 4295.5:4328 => 1.37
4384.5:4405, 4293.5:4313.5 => 1.35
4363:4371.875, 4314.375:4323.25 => 1.23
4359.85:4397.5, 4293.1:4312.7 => 1.51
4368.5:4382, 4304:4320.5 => 1.29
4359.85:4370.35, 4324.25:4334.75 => 1.28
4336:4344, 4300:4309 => 1.59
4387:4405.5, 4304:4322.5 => 1.17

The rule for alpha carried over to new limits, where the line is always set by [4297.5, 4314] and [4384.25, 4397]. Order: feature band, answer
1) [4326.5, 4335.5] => -2.9 angstrom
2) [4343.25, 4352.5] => -3.3 angstrom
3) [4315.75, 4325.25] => -3.1 angstrom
